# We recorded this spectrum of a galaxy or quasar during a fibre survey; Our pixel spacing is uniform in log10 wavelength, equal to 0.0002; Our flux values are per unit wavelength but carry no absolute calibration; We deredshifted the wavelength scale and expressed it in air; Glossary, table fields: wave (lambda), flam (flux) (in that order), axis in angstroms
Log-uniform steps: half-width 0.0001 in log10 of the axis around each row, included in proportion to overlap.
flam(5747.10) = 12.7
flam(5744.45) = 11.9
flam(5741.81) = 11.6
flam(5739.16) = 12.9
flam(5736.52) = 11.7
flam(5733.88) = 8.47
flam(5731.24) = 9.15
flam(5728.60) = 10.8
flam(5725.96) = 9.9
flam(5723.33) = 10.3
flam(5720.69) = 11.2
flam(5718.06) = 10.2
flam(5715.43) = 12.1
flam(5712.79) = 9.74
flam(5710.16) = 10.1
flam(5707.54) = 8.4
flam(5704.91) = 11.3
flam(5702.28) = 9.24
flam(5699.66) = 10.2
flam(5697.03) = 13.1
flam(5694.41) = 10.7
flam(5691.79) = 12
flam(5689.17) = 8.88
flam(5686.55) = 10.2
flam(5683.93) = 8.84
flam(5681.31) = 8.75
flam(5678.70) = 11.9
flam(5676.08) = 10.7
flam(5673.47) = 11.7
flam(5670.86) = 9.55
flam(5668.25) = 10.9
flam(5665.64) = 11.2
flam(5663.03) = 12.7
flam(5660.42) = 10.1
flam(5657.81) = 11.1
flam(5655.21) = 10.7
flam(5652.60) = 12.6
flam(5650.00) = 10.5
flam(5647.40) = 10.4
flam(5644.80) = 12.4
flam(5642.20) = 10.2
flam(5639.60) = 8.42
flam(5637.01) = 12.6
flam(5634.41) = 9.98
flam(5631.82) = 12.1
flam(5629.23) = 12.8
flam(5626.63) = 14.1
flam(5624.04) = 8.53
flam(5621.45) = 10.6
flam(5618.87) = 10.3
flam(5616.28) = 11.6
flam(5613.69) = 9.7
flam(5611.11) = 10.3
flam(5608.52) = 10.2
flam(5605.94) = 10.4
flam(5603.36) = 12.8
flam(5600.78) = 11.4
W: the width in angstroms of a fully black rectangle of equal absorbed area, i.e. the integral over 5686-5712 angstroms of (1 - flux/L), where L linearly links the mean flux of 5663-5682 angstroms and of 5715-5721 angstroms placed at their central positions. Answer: 1.3 angstroms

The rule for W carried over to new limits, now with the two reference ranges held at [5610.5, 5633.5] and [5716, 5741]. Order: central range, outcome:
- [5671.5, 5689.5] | 1.1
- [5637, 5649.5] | 0.5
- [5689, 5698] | -0.5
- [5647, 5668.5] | -0.5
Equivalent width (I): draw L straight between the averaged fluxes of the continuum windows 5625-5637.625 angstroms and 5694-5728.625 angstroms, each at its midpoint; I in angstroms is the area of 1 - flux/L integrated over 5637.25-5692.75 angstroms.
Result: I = 3.86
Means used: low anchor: 12.2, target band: 10.7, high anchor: 10.5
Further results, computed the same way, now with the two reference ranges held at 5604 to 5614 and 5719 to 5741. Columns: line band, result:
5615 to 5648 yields -2.2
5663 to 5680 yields -1.1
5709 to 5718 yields 0.0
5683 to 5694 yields 0.4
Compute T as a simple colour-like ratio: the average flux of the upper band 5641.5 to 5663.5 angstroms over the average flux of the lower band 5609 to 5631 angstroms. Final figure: 1.02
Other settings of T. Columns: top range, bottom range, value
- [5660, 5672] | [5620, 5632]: 0.95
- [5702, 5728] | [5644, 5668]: 0.92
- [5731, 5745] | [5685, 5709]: 1.06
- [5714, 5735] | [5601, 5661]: 0.93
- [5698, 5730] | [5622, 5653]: 0.92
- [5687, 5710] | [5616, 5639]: 0.92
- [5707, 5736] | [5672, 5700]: 0.95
